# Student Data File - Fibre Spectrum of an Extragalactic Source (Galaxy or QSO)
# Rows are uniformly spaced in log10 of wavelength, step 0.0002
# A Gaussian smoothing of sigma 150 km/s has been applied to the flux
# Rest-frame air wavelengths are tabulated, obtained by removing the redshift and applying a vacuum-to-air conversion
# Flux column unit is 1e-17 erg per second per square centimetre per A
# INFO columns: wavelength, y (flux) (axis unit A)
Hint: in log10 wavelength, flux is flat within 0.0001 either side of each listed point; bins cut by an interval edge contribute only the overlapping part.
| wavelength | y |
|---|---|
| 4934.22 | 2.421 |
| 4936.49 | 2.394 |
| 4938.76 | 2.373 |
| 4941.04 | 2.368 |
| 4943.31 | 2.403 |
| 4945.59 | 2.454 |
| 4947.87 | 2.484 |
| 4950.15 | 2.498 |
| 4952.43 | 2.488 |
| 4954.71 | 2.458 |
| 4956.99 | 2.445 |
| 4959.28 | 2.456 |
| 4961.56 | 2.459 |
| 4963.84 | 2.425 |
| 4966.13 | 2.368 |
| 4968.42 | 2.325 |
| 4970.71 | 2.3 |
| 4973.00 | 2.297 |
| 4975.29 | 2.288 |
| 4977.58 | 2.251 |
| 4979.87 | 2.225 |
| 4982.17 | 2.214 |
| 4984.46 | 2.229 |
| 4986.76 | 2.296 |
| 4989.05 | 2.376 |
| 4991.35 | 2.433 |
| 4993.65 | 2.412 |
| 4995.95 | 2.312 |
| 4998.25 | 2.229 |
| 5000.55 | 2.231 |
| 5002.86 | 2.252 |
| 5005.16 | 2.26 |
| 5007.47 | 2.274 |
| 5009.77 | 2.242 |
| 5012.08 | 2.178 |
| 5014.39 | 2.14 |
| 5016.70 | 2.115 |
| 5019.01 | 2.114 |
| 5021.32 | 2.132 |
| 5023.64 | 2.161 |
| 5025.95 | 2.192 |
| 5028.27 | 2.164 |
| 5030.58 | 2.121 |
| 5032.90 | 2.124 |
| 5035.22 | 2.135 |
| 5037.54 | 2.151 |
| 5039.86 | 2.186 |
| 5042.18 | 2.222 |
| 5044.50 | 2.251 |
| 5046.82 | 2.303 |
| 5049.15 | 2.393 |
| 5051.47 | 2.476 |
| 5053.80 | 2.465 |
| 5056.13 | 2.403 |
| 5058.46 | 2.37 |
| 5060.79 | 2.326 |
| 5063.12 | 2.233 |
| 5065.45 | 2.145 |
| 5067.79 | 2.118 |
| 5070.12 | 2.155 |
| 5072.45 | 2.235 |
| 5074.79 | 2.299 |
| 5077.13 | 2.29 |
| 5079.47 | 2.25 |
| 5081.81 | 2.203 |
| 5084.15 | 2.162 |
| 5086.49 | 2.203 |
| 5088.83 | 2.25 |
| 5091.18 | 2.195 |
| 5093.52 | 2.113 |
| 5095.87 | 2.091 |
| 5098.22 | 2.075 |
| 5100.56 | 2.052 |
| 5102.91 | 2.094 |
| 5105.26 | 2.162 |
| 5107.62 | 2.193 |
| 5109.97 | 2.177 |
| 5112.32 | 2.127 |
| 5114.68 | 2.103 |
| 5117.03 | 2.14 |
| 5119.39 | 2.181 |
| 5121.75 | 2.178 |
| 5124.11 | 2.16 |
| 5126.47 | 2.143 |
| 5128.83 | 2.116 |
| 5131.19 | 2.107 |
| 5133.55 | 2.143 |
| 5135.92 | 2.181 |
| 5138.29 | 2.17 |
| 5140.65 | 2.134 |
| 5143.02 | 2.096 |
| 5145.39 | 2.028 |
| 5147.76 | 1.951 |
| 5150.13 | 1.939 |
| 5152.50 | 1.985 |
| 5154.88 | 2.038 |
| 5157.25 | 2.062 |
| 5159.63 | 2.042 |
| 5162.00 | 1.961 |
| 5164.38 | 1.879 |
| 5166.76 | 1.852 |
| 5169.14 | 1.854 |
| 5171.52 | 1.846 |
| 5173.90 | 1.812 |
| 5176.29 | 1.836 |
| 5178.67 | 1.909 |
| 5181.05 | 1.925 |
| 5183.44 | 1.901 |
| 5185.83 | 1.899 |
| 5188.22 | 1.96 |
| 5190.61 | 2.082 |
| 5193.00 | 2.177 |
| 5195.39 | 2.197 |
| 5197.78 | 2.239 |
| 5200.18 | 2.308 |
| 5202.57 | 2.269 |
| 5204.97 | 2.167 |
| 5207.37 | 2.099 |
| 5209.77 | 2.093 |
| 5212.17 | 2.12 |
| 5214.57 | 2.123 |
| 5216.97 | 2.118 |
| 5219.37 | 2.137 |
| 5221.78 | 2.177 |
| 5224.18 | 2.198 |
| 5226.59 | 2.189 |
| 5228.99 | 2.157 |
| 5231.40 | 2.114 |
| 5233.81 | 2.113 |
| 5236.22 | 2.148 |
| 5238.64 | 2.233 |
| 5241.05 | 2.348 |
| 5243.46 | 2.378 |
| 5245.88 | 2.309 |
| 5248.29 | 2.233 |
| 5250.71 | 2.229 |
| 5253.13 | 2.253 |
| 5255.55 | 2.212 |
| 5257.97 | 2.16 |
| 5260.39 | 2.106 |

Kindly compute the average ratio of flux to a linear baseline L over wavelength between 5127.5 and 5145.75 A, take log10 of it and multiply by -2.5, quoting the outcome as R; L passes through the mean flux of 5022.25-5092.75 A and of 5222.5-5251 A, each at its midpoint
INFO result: 0.052 mag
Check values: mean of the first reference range 2.24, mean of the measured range 2.13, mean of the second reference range 2.22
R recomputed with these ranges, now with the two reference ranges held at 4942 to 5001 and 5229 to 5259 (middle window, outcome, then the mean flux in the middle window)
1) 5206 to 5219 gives 0.064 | 2.11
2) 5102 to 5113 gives 0.069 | 2.15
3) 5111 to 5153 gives 0.086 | 2.11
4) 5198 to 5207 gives 0.007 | 2.23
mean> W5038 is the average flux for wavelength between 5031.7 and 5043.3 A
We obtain 2.16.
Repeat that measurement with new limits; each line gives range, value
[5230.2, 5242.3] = 2.19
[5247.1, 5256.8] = 2.23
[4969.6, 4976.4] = 2.3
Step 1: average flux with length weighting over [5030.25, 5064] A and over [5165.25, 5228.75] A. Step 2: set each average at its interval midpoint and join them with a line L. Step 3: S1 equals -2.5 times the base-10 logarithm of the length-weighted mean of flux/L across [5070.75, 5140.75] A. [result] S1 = 0.01 mag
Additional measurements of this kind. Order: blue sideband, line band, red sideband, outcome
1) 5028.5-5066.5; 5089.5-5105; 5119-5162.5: 0.030 mag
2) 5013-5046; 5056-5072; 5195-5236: -0.039 mag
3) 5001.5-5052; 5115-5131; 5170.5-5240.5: -0.002 mag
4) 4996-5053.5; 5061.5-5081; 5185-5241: -0.009 mag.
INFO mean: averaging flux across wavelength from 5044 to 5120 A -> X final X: 2.22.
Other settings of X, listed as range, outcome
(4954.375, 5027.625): 2.28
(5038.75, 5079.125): 2.29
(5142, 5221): 2.03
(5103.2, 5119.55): 2.15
